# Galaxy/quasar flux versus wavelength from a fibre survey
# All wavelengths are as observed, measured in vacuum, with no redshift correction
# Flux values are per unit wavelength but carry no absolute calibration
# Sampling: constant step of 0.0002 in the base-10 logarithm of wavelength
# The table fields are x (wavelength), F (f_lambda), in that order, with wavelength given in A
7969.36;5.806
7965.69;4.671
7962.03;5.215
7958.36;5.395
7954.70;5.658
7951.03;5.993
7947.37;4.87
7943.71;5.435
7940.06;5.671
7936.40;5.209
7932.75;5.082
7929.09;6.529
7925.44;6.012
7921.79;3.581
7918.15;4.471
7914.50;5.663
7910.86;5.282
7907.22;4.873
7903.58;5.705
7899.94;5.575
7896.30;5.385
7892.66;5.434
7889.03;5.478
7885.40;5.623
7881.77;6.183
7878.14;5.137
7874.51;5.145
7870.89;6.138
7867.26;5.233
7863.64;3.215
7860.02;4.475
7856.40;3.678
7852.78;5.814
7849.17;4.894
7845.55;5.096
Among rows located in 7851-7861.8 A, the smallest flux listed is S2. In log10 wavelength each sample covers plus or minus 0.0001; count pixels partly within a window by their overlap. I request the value 3.678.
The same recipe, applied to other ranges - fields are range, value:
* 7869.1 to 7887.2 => 5.137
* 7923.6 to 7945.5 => 5.082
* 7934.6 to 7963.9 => 4.87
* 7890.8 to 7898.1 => 5.385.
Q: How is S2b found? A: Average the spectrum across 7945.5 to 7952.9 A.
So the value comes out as 5.43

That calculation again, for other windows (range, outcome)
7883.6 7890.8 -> 5.55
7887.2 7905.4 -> 5.51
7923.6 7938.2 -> 5.71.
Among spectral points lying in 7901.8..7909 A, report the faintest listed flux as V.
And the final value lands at 4.873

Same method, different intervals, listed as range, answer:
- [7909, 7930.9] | 3.581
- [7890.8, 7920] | 4.471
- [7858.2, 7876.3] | 3.215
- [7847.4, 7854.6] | 4.894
